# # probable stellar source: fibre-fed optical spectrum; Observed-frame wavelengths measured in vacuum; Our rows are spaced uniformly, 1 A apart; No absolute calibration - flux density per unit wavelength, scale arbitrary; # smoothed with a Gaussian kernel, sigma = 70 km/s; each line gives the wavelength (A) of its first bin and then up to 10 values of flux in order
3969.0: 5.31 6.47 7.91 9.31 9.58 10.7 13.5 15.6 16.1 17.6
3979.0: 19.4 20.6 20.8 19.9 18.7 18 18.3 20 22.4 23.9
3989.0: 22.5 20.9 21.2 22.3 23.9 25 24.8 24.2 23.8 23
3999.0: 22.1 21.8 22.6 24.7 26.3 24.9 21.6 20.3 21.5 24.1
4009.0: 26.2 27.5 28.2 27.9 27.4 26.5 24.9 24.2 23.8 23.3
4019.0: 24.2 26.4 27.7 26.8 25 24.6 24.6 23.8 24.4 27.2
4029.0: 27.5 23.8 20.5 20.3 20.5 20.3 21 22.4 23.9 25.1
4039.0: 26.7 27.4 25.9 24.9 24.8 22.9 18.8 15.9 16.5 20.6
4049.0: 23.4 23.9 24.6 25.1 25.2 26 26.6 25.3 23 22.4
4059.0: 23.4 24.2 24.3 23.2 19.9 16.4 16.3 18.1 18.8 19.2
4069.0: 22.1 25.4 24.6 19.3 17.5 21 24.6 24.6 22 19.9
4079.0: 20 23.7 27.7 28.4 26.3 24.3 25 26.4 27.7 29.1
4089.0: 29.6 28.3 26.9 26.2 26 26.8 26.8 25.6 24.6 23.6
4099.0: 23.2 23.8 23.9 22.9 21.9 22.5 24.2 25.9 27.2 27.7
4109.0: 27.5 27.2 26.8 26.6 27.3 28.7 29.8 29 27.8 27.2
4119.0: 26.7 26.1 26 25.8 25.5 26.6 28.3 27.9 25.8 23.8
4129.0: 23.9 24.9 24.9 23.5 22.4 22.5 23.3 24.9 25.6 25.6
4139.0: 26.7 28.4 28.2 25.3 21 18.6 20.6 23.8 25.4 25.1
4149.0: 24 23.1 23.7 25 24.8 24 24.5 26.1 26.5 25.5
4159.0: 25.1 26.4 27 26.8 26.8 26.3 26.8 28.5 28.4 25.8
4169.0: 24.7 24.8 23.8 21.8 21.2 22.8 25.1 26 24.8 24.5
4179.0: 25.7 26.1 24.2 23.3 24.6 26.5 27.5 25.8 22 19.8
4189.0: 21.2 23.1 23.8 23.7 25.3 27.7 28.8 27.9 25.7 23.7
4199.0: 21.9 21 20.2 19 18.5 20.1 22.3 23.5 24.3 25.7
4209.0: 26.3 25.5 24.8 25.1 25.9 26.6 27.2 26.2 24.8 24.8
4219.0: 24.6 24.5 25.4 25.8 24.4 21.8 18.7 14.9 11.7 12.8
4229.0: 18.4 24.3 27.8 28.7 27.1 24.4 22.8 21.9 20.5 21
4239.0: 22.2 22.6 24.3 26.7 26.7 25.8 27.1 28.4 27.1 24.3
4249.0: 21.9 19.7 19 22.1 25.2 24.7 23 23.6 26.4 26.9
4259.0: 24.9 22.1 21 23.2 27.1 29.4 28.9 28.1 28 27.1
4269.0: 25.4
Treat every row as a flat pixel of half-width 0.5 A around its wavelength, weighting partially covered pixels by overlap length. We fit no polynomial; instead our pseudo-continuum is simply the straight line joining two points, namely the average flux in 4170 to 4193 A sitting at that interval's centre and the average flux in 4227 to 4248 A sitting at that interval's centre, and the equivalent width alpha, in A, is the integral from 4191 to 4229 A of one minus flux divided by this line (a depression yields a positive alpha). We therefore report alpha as 1.06 A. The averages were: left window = 24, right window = 23.7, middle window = 23.2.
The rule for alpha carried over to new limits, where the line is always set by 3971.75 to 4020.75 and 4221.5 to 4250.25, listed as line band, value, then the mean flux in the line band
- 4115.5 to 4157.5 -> -4.8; 25.1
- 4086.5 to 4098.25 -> -2.4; 26.8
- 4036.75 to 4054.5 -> -1.1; 23.4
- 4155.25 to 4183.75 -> -3.4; 25.3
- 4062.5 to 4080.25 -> 1.2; 20.7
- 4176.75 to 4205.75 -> -1.3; 23.7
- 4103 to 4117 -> -2.8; 26.8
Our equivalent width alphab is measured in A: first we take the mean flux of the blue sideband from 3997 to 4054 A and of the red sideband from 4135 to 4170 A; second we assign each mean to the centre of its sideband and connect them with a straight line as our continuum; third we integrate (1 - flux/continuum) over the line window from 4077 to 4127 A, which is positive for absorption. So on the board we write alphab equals -2.6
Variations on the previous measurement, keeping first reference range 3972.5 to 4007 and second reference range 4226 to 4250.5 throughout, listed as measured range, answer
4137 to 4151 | -1.4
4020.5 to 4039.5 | -2.7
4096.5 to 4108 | -1.3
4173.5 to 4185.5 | -1.4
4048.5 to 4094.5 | -5.0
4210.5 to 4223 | -1.4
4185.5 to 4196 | -0.8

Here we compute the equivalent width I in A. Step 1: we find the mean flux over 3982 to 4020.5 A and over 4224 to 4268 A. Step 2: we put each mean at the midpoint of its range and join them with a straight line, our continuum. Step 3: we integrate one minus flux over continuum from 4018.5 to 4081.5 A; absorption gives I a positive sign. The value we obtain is 1.4 A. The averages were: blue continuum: 23.5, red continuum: 23.6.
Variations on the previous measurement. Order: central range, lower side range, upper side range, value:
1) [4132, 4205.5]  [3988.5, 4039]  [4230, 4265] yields -0.2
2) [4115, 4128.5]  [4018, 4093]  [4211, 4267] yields -1.7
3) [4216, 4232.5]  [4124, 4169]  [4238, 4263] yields 1.5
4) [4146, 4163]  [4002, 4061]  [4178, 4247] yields -0.9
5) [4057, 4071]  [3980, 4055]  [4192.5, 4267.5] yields 1.4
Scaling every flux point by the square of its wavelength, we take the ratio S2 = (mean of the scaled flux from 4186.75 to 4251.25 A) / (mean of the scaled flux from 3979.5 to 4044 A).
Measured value 1.1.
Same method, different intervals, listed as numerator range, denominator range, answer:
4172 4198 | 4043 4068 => 1.20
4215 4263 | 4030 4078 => 1.15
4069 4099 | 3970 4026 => 1.19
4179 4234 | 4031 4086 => 1.12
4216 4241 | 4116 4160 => 0.94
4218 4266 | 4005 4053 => 1.09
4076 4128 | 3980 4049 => 1.16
